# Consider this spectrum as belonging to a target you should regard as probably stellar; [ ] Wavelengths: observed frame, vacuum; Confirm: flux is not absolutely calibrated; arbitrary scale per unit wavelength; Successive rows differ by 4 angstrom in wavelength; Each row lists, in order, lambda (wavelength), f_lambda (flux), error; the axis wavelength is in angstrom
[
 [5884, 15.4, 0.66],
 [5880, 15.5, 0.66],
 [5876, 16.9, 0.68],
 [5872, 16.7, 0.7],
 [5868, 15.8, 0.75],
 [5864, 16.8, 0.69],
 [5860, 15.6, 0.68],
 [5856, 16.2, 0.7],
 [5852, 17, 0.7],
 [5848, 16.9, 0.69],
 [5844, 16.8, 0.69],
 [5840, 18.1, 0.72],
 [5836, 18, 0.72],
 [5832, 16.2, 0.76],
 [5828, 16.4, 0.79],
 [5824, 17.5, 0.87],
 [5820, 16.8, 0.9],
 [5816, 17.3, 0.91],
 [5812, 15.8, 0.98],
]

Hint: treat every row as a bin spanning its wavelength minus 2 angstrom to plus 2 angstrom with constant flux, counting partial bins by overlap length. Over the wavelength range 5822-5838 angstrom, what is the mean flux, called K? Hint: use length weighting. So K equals 17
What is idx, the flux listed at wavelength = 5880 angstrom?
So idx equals 15.5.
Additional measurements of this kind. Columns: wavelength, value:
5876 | 16.9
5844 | 16.8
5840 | 18.1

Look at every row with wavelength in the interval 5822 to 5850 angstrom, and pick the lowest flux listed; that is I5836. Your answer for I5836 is 16.2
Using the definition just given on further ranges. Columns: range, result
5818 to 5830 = 16.4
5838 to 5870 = 15.6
